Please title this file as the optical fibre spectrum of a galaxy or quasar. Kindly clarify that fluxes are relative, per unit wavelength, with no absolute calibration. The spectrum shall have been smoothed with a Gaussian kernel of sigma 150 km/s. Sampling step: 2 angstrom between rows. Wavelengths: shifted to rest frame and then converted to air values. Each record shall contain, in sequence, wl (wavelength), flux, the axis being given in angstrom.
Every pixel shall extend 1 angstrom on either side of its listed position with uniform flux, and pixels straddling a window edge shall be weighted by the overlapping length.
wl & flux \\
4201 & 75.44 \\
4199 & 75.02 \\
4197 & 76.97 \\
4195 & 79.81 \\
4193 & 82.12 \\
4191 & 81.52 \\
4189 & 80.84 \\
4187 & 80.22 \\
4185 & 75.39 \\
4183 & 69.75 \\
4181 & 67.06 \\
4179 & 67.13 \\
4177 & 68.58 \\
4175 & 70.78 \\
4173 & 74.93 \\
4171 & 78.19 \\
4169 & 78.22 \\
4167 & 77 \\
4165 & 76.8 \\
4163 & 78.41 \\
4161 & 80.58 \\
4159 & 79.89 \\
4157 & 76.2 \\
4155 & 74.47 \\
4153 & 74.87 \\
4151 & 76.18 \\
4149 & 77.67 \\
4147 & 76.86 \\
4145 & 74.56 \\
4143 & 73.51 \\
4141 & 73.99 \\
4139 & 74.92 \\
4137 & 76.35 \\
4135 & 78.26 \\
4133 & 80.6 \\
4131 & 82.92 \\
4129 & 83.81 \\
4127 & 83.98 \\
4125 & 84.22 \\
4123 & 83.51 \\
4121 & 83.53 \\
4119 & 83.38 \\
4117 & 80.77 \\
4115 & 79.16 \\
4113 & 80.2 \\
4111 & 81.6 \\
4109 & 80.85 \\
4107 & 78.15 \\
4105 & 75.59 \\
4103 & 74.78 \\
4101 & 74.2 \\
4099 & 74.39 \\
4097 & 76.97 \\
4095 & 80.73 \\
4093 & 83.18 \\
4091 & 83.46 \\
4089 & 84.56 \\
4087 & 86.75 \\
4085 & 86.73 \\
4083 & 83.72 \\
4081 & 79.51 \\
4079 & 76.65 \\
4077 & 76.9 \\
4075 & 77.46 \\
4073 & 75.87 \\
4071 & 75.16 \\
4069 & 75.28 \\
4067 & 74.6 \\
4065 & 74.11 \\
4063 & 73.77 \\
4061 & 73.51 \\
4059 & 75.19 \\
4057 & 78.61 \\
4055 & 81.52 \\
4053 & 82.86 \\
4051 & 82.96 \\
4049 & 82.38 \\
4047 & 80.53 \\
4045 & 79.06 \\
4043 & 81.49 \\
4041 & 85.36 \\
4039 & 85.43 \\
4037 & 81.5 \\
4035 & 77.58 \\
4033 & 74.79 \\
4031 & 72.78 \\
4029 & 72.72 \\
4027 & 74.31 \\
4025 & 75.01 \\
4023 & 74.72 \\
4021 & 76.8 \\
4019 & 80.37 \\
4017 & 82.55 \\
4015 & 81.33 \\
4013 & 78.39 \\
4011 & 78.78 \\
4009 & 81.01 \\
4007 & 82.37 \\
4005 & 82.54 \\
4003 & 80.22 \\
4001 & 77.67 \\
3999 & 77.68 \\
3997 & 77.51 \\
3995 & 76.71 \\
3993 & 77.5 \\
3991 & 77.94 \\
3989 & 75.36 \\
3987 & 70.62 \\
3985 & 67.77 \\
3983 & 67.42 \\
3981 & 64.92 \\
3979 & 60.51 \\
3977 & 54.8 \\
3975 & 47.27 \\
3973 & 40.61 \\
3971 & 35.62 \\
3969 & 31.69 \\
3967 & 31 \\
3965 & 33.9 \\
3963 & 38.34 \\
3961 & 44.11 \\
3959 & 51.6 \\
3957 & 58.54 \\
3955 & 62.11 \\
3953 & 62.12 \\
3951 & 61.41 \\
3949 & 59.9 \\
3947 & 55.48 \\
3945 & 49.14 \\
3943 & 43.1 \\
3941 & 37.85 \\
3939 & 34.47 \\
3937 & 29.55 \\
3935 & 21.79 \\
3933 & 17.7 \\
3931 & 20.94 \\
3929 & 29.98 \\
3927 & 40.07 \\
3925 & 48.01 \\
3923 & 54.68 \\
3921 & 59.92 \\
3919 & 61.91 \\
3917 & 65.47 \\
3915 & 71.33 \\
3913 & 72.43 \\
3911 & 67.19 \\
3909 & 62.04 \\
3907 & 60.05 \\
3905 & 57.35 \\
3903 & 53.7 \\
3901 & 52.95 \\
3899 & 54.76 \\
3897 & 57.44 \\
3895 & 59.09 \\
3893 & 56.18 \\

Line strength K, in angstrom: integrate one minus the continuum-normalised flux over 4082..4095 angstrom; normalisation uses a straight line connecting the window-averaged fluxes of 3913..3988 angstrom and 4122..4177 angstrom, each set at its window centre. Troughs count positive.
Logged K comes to -2.96 angstrom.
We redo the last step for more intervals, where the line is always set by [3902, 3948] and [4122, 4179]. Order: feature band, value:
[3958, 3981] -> 4.49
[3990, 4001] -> -3.83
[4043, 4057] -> -3.67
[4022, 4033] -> -2.22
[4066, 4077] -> -1.40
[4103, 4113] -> -0.95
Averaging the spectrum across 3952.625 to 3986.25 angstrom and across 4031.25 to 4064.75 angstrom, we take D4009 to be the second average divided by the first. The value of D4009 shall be 1.59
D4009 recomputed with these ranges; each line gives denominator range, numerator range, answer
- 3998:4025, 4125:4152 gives 0.98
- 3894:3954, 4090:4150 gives 1.56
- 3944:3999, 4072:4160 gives 1.39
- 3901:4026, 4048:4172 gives 1.34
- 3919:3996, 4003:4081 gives 1.57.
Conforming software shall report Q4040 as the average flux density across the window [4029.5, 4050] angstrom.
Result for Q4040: 79.9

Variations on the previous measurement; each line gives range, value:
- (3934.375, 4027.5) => 61.5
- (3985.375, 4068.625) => 78.2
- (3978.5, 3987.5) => 66.3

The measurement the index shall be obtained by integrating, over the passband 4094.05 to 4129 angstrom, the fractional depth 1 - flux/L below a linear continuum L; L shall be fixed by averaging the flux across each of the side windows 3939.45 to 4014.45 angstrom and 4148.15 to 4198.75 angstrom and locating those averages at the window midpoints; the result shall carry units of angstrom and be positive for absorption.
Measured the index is -4.2 angstrom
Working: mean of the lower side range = 60.8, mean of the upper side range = 76.1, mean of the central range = 79.9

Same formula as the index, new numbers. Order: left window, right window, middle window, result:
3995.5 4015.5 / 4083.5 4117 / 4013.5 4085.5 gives 1.37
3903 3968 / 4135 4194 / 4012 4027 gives -4.95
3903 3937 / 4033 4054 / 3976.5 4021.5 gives -3.27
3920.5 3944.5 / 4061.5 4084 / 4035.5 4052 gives -3.39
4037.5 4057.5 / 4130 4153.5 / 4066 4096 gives 0.05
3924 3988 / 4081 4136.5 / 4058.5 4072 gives -0.65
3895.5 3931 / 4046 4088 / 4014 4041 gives -1.87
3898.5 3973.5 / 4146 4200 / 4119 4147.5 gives -3.25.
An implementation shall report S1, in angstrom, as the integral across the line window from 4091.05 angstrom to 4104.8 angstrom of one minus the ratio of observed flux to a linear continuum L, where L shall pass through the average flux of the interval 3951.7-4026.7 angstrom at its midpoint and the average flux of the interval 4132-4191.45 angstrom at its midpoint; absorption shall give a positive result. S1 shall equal -1.1 angstrom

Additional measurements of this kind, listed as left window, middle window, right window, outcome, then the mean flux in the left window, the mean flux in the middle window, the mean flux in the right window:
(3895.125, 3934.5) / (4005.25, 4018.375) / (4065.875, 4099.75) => -2.42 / 52.8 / 80.8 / 79.5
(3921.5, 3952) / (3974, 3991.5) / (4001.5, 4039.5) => -0.90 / 40.6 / 64.8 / 78.5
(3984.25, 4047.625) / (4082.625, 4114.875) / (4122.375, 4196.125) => -1.14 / 78.1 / 80.3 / 77.1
